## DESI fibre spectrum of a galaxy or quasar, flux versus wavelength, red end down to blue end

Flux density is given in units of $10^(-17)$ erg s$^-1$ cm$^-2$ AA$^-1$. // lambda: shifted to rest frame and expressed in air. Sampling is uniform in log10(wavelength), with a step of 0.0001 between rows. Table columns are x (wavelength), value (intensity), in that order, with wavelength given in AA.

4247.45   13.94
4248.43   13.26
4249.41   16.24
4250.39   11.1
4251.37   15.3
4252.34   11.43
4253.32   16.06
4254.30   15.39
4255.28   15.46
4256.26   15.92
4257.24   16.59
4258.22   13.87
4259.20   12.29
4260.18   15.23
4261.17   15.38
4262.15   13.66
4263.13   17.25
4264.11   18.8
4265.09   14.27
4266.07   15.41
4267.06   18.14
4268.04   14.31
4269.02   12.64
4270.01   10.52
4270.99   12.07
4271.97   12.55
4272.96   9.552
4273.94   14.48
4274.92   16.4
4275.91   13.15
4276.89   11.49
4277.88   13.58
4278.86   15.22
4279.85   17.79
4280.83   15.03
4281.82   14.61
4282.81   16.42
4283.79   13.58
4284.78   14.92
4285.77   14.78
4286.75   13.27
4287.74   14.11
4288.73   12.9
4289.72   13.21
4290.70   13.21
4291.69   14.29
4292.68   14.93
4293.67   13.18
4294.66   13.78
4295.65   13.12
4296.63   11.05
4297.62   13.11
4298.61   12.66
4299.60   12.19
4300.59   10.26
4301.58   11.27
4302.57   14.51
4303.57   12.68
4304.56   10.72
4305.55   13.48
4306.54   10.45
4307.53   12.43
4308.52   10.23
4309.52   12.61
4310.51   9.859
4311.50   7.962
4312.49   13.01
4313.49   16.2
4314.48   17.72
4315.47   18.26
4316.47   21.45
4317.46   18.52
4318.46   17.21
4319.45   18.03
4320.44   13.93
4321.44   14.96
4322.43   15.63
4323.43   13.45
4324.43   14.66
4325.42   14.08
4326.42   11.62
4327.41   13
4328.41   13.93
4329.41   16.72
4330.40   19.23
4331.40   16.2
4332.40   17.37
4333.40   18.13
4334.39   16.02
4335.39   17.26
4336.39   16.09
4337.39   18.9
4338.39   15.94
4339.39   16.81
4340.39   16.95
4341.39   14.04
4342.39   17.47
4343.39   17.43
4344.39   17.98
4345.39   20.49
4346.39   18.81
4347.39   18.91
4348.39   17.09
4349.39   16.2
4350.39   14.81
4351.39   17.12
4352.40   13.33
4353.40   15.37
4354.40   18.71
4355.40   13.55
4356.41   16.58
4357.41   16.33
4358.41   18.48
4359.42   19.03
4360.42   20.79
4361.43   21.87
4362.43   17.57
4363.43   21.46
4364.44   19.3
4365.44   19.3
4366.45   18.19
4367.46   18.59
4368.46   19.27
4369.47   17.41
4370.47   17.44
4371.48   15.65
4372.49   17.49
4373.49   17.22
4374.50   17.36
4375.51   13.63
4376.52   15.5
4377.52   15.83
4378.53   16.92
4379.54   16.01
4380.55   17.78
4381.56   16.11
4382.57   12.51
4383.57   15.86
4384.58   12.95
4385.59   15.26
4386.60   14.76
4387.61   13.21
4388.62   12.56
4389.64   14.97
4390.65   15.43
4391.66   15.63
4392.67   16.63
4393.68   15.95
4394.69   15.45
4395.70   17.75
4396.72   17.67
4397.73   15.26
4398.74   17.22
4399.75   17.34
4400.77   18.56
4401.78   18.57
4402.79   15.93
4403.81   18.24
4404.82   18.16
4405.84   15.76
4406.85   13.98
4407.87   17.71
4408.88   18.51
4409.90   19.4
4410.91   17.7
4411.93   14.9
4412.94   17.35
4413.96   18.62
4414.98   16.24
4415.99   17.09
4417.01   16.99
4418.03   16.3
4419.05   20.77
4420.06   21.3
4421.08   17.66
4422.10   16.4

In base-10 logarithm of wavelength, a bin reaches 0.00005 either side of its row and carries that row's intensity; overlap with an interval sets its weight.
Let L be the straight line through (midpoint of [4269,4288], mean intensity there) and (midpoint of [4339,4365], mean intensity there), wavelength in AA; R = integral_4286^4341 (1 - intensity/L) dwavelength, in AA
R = 4.3 AA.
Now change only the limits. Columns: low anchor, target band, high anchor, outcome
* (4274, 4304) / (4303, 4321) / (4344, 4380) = 0.9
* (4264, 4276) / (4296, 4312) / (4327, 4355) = 3.8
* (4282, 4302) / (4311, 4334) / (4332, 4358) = -0.5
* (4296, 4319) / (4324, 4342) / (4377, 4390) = -2.6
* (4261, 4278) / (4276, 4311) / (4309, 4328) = 3.1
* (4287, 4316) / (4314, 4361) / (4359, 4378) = -3.3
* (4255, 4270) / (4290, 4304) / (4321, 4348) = 2.5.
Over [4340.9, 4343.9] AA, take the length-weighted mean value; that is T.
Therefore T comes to 16.3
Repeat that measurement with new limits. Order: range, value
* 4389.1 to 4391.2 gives 15.1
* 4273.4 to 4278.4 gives 13.8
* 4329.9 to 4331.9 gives 17.7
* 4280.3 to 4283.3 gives 15.4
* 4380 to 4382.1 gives 16.8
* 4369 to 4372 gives 16.8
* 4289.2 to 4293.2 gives 13.9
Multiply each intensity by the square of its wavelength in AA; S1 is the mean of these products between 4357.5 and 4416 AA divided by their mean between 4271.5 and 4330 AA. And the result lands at 1.3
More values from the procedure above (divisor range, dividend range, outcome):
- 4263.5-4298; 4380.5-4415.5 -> 1.23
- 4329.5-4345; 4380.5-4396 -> 0.90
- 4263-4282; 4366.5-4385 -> 1.20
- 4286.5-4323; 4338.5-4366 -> 1.31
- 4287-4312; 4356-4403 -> 1.42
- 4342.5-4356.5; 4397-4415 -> 1.05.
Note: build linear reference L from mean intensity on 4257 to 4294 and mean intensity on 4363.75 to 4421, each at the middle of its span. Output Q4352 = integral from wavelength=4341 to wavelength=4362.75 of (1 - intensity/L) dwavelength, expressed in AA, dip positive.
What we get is -2.0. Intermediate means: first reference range 14.3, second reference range 16.8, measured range 17.4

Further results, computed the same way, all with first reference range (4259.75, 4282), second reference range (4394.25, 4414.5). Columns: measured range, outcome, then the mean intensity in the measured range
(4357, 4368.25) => -2.0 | 19.2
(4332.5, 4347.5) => -1.4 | 17.4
